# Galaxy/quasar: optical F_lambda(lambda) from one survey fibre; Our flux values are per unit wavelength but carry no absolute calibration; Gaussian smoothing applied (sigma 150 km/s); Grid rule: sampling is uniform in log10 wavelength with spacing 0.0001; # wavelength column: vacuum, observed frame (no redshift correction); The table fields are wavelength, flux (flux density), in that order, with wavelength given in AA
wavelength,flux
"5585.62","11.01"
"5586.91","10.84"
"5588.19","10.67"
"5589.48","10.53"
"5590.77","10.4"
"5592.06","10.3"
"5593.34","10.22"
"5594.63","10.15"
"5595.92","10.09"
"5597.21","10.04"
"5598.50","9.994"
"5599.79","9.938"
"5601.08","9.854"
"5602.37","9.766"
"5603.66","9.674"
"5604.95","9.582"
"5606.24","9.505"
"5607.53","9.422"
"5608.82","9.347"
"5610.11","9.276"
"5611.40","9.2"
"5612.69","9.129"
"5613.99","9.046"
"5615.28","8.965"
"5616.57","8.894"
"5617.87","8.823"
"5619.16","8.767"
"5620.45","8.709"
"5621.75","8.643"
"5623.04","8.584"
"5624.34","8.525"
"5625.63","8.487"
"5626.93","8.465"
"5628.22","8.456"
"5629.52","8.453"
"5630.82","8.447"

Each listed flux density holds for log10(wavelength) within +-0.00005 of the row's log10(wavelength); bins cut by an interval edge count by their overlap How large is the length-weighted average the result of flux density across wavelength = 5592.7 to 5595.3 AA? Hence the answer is 10.2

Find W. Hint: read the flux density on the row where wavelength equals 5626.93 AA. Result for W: 8.465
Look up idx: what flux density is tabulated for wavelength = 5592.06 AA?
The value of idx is 10.3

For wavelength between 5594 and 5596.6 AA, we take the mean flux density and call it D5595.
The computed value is 10.1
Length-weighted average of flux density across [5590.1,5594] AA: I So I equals 10.3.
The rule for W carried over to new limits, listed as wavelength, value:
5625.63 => 8.487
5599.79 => 9.938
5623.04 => 8.584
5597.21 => 10.04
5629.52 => 8.453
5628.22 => 8.456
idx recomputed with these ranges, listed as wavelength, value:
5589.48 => 10.53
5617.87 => 8.823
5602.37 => 9.766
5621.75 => 8.643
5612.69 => 9.129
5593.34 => 10.22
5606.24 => 9.505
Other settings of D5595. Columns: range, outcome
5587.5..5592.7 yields 10.5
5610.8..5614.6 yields 9.11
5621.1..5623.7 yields 8.6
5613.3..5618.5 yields 8.92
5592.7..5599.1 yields 10.1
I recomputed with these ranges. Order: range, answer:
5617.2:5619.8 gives 8.79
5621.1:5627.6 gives 8.54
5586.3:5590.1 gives 10.7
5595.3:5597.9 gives 10.1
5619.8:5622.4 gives 8.69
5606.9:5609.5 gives 9.39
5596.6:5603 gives 9.91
